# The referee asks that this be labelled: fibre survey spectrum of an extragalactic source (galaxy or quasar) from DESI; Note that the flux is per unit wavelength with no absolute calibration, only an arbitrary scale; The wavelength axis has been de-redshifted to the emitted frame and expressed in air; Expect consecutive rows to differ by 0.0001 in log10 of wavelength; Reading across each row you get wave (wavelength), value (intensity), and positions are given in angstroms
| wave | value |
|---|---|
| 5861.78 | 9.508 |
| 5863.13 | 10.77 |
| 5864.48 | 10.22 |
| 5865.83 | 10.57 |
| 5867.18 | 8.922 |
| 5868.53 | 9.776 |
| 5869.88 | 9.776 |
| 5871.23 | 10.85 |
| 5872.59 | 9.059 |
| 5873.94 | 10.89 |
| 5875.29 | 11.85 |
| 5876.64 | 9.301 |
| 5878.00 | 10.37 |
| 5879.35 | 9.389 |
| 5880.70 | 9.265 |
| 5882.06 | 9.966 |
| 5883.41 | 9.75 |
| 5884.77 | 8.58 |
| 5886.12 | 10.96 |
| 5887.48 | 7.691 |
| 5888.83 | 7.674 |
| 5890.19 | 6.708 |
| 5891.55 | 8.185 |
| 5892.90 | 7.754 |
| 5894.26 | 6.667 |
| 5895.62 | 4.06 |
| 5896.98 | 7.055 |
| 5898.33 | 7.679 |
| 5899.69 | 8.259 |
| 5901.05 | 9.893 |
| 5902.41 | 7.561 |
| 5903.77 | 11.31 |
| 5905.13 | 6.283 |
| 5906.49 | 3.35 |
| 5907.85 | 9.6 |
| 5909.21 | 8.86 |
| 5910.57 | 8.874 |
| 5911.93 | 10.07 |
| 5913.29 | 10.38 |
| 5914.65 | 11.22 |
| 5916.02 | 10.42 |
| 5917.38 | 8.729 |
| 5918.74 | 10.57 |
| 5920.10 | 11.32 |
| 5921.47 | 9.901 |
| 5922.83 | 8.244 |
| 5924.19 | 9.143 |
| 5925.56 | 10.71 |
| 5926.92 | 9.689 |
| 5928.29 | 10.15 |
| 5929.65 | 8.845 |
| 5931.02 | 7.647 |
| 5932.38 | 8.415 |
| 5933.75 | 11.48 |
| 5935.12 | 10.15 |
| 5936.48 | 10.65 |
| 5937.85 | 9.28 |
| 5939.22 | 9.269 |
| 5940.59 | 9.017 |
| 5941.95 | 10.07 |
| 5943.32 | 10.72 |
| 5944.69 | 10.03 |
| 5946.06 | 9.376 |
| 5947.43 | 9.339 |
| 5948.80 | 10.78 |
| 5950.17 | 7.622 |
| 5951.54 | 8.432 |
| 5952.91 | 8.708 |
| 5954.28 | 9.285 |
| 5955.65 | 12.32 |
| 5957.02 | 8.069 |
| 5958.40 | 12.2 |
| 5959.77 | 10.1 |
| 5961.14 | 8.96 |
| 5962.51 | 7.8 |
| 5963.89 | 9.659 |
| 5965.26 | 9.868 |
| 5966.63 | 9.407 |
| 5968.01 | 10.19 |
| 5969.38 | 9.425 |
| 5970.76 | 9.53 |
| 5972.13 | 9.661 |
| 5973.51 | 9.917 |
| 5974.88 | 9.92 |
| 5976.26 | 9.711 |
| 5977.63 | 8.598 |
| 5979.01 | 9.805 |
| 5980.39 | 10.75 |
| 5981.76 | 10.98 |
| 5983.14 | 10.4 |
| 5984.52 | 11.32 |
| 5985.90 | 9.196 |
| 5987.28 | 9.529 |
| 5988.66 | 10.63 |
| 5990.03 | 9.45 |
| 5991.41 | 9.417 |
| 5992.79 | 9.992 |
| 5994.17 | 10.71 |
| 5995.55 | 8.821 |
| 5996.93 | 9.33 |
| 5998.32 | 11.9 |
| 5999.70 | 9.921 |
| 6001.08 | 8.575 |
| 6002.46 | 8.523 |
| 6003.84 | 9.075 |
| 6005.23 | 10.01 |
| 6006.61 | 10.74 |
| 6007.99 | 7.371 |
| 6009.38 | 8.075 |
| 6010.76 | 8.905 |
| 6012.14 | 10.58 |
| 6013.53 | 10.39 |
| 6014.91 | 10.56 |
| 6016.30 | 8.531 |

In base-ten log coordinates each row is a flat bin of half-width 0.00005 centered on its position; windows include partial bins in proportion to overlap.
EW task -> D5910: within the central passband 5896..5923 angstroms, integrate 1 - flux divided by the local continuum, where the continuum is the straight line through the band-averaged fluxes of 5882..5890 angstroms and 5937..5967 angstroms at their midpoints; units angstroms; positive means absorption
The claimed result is 0.6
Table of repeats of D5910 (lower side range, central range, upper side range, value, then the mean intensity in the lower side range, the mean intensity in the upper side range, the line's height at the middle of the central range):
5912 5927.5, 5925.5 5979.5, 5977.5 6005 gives 1.91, 10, 9.87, 9.96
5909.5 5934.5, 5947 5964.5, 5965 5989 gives 0.67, 9.75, 9.93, 9.86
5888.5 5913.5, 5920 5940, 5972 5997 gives -2.41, 7.86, 9.92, 8.58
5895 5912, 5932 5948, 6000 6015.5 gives -2.81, 7.85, 9.36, 8.38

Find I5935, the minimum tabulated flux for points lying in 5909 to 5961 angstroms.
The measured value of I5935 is 7.622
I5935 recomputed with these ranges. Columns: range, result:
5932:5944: 8.415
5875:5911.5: 3.35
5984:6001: 8.821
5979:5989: 9.196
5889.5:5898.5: 4.06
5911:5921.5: 8.729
